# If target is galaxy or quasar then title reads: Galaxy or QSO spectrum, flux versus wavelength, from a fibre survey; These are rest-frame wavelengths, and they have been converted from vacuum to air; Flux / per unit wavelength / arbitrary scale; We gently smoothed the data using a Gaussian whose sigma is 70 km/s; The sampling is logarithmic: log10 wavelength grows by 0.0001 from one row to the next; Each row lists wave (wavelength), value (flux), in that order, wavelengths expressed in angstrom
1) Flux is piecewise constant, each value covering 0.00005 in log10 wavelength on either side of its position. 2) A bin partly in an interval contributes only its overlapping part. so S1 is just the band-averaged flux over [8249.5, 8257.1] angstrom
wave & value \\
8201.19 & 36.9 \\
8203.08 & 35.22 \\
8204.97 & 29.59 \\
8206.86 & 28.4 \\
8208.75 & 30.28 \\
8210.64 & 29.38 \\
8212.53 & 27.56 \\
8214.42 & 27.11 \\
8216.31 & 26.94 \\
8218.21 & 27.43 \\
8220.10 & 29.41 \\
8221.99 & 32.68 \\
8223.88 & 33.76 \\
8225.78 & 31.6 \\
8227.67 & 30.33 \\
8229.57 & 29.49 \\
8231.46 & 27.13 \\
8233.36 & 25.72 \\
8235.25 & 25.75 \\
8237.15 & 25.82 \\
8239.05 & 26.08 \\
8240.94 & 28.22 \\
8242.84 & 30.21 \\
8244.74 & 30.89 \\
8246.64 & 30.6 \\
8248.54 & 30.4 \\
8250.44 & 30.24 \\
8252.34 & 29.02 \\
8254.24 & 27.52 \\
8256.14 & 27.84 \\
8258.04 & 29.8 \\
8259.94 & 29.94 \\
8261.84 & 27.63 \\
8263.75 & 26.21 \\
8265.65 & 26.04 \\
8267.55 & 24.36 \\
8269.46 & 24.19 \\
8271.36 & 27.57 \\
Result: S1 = 28.7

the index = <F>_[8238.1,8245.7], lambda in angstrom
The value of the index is 28.9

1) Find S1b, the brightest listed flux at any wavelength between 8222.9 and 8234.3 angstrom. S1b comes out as 33.76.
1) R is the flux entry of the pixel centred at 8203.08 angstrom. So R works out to 35.22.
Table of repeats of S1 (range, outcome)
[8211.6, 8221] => 27.7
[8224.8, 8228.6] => 31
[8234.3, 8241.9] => 26.5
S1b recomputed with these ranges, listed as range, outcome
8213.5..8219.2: 27.43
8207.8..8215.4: 30.28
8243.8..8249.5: 30.89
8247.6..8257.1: 30.4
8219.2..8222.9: 32.68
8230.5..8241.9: 28.22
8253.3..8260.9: 29.94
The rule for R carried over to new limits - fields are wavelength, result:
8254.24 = 27.52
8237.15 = 25.82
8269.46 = 24.19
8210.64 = 29.38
